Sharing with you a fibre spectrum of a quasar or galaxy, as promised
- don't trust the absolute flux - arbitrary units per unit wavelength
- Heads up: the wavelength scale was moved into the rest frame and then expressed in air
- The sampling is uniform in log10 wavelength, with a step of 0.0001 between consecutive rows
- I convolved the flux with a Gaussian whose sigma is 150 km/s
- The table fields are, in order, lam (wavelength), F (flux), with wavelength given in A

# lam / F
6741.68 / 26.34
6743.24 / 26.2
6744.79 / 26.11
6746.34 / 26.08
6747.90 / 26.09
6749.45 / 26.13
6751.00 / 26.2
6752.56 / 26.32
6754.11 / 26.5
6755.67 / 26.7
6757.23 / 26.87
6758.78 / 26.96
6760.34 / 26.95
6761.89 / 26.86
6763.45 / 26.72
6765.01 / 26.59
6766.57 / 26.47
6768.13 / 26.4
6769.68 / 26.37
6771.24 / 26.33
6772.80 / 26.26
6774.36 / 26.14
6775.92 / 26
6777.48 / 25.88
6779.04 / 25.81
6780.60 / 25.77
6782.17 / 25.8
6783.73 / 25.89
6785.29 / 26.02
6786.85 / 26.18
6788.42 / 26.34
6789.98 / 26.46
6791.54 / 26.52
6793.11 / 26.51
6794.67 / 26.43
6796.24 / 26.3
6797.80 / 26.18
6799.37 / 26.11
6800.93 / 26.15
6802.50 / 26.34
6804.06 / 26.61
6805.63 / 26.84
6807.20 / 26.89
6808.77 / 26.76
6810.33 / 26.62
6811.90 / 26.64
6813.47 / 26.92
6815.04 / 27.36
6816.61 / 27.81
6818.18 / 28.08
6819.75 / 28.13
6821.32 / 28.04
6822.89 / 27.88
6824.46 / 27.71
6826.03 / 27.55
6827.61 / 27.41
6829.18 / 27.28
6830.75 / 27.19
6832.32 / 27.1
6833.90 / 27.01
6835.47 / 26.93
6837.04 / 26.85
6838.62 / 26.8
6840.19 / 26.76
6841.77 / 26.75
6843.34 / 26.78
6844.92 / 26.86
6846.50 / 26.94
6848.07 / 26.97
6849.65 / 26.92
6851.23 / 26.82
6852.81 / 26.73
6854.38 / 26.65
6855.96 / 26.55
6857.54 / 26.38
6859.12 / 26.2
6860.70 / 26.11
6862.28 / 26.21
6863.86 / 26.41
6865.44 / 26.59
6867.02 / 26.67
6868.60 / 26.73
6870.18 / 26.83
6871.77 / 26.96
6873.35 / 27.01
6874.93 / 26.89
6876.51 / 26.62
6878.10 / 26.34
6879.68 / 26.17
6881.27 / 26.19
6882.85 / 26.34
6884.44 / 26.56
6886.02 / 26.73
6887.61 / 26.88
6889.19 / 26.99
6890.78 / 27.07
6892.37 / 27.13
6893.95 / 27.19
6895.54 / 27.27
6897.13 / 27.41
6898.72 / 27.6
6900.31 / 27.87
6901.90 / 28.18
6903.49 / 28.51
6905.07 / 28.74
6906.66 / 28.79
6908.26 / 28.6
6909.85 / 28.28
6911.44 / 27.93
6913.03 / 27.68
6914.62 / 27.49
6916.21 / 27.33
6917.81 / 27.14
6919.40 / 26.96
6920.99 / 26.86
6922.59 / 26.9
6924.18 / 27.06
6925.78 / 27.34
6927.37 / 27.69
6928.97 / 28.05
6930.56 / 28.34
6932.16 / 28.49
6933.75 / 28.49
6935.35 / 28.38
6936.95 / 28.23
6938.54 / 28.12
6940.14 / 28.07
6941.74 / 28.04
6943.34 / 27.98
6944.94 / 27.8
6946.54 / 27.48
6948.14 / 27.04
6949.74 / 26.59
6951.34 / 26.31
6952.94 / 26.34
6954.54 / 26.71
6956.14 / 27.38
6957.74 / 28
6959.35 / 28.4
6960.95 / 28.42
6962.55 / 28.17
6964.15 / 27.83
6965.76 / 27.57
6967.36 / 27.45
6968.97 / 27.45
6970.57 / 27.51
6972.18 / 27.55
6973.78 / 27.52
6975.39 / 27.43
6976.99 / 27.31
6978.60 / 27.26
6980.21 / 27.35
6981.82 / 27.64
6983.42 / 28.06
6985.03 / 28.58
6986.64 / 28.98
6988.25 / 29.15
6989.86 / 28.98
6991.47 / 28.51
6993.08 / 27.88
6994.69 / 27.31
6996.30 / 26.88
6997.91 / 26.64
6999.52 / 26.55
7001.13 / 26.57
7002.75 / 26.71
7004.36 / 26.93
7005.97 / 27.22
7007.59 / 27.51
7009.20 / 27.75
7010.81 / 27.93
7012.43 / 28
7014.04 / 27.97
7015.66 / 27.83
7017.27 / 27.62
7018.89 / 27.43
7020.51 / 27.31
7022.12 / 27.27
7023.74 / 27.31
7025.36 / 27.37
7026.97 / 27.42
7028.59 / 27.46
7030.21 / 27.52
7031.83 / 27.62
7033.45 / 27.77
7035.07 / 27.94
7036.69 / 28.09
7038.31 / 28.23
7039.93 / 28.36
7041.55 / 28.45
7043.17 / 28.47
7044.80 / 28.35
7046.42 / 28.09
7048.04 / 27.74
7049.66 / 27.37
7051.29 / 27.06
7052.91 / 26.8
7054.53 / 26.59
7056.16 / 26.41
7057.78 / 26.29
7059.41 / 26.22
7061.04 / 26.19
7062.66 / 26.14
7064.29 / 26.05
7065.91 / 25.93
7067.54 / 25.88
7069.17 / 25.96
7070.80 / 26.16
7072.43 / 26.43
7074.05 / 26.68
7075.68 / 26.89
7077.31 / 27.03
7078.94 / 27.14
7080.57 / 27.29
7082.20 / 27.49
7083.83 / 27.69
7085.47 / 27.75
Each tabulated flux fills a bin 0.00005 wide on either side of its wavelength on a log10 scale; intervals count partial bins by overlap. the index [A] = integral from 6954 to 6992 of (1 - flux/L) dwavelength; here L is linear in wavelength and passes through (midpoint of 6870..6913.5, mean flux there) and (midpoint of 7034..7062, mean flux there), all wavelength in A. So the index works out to -0.7 A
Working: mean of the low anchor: 27.3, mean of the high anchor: 27.4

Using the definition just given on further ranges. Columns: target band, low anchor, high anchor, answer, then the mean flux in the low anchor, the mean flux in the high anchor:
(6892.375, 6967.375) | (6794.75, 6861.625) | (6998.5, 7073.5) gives -1.8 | 26.9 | 27.2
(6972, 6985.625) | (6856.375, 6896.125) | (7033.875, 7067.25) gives -0.3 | 26.7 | 27.2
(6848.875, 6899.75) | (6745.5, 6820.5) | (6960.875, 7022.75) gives 0.5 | 26.5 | 27.6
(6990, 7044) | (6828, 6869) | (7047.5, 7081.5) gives -2.0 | 26.7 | 26.6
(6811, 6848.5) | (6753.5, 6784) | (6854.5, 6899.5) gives -1.0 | 26.4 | 26.7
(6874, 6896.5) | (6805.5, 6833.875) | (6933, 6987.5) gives 0.6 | 27.3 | 27.7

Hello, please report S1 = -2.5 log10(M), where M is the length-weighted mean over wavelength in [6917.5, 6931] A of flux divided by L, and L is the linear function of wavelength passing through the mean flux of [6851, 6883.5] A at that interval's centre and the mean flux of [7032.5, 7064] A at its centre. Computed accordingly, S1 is -0.02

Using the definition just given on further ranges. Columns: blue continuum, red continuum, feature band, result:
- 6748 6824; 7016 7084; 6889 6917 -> -0.04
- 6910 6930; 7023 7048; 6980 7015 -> 0.00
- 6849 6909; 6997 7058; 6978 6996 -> -0.03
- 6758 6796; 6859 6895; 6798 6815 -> -0.01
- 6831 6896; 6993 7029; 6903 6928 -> -0.03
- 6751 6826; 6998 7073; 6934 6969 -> -0.02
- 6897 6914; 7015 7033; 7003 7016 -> 0.00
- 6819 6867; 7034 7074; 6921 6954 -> -0.02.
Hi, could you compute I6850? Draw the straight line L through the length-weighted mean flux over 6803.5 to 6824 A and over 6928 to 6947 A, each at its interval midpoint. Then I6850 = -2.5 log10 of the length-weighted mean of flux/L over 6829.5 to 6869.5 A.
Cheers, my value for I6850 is 0.03 mag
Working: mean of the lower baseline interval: 27.3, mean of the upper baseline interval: 28.1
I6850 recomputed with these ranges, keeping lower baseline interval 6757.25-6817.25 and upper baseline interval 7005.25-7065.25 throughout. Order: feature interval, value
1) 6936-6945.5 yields -0.04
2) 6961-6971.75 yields -0.02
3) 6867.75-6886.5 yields 0.01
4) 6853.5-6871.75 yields 0.01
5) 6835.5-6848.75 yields -0.01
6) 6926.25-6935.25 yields -0.05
